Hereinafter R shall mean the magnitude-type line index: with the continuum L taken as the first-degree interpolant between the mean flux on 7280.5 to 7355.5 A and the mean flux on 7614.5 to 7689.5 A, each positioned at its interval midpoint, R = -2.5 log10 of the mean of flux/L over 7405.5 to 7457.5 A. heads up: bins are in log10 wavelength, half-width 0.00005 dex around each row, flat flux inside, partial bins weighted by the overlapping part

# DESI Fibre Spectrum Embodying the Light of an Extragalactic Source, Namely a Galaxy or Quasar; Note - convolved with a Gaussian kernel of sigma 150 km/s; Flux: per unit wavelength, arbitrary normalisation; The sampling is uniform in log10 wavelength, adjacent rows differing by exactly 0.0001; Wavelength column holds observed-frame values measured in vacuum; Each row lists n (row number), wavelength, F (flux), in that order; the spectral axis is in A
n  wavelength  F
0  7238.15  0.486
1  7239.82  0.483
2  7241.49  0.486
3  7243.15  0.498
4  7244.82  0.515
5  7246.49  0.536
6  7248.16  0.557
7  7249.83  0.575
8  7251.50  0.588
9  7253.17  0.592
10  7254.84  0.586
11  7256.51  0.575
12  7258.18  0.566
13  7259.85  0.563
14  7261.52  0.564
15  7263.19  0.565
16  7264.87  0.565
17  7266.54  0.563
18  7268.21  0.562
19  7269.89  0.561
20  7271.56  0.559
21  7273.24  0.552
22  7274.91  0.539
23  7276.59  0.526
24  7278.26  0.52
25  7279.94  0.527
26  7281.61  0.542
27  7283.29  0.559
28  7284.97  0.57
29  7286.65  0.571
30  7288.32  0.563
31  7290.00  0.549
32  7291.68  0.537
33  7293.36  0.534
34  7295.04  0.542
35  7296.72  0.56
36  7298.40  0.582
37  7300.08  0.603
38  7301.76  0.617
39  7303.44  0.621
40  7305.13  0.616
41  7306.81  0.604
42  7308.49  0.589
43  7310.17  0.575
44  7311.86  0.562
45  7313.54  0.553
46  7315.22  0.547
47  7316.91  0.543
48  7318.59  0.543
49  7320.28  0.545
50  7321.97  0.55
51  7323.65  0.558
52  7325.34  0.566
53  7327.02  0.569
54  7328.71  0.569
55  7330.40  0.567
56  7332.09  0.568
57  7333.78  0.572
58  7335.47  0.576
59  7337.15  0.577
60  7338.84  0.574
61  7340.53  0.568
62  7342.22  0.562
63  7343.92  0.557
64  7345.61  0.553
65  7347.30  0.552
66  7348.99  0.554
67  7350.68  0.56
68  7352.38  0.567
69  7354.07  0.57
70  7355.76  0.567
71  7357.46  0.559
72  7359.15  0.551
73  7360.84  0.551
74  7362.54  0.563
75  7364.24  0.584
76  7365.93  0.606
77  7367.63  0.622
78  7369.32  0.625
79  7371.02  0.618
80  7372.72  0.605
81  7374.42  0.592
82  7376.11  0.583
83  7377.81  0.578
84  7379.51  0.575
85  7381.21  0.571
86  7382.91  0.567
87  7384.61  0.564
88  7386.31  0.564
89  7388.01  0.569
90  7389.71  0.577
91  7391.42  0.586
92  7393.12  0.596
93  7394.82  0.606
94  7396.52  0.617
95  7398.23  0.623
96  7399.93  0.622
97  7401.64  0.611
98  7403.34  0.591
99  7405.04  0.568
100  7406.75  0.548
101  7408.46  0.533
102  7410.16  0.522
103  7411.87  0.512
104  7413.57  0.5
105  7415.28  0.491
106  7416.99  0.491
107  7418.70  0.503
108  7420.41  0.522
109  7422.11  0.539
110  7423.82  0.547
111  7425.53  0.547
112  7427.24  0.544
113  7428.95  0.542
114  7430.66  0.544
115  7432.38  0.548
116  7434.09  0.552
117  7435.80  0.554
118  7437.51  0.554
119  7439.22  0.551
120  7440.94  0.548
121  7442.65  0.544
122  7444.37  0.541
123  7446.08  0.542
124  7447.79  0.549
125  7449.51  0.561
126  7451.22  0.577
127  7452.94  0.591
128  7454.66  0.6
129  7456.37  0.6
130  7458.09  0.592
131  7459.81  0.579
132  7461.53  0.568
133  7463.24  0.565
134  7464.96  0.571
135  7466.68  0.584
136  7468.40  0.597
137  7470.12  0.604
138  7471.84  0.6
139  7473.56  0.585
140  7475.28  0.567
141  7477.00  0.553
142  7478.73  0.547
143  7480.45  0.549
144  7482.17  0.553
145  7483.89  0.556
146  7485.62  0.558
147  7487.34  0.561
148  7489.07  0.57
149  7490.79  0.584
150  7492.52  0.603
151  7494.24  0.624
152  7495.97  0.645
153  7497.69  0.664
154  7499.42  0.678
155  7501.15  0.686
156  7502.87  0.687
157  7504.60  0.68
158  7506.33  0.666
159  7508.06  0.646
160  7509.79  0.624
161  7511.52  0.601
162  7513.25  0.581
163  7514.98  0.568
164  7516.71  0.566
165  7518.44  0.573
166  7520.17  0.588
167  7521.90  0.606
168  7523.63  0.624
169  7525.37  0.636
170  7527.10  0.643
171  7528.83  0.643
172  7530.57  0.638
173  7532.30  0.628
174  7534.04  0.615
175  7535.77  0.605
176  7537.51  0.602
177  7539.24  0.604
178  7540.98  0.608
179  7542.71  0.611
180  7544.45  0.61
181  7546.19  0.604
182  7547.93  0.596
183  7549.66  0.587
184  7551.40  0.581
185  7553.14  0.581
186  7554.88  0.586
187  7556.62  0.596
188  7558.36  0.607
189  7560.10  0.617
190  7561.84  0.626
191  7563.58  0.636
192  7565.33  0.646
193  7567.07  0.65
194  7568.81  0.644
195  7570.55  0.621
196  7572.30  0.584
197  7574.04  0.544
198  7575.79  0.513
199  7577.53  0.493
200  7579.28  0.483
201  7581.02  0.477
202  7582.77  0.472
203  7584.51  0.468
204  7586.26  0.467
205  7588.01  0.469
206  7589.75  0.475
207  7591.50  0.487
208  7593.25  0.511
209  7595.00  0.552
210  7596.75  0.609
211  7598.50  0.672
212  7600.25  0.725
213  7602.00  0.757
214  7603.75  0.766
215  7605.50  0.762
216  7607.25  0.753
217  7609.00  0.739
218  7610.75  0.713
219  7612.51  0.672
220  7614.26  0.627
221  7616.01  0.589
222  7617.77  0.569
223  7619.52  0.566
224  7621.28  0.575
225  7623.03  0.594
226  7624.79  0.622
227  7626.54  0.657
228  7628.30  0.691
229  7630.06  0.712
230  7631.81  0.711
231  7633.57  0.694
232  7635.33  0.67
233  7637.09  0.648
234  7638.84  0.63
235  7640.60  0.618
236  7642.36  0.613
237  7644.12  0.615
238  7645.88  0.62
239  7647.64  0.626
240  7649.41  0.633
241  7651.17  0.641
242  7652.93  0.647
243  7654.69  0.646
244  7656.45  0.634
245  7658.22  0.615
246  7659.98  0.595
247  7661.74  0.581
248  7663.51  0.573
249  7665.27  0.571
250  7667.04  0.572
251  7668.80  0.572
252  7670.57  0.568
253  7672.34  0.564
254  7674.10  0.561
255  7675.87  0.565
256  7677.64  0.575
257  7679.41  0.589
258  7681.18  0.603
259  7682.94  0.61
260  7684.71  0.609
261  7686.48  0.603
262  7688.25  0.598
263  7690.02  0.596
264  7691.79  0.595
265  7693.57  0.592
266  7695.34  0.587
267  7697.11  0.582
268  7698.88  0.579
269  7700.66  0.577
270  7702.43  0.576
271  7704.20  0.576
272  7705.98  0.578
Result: 0.074 mag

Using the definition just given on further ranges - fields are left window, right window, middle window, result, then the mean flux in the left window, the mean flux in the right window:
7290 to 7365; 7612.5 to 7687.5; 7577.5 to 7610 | 0.03 mag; 0.566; 0.614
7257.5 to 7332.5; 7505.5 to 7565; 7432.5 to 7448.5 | 0.08 mag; 0.562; 0.609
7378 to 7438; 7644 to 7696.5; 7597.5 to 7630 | -0.14 mag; 0.557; 0.598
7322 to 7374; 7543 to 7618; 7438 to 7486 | 0.03 mag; 0.573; 0.599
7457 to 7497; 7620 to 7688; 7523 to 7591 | 0.03 mag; 0.579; 0.616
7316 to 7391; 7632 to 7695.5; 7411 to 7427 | 0.12 mag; 0.571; 0.608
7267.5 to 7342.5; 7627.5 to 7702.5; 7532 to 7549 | -0.02 mag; 0.563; 0.611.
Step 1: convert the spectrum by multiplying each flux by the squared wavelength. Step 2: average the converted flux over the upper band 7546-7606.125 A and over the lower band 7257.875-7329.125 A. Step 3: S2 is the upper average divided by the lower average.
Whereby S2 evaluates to 1.12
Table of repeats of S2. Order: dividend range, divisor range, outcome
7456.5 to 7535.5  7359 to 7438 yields 1.10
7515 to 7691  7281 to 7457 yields 1.14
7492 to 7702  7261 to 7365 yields 1.17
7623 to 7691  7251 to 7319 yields 1.21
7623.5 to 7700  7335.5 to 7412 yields 1.15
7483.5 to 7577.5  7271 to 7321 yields 1.16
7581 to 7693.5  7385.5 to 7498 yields 1.14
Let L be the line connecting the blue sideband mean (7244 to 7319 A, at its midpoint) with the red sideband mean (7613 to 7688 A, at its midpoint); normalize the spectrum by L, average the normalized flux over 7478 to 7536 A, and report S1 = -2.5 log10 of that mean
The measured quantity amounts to -0.032 mag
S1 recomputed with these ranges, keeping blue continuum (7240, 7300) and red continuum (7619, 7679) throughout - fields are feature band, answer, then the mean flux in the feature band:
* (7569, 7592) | 0.19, 0.508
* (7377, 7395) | -0.01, 0.576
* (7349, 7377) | -0.03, 0.582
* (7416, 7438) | 0.08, 0.537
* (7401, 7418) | 0.08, 0.536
